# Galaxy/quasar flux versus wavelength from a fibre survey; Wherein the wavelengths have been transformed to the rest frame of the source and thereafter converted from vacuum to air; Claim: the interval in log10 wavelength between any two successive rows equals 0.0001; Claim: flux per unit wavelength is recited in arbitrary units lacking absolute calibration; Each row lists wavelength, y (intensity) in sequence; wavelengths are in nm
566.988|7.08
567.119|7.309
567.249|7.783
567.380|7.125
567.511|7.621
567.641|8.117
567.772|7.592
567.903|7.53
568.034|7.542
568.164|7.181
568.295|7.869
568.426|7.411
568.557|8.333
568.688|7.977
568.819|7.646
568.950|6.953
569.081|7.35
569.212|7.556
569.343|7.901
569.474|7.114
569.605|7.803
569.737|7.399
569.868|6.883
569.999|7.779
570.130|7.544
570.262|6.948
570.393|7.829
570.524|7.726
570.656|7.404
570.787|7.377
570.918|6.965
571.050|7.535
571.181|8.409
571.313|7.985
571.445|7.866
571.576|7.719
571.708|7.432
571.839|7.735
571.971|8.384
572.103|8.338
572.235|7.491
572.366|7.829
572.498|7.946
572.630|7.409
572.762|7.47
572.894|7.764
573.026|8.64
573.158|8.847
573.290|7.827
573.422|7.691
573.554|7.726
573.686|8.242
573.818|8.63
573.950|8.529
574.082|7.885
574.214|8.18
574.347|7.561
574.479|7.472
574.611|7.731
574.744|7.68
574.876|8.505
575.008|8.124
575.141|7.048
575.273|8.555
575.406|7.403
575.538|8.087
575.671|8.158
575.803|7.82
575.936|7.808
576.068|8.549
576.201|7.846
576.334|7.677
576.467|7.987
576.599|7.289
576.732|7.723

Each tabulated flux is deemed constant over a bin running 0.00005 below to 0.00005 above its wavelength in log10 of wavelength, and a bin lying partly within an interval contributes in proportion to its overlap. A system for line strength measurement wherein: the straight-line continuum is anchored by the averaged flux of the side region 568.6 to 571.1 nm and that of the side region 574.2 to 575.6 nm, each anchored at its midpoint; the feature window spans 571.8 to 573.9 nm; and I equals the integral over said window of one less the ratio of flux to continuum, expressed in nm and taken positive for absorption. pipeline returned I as -0.088 nm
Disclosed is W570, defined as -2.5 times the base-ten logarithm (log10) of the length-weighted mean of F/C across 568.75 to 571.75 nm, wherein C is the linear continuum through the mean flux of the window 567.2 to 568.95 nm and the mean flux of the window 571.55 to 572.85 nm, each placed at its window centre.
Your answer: 0.03 mag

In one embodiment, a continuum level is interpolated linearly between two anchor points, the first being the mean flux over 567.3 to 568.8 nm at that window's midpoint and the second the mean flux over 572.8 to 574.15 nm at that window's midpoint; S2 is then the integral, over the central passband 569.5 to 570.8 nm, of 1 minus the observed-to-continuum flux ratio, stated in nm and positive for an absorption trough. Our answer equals 0.07 nm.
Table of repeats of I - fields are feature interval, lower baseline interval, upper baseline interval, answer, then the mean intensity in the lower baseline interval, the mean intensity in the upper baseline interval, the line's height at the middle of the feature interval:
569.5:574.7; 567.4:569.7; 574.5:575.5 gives -0.031 nm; 7.6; 7.85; 7.74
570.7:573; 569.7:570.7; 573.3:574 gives 0.004 nm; 7.44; 8.13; 7.77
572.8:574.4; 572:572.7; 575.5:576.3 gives -0.045 nm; 7.83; 8.03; 7.9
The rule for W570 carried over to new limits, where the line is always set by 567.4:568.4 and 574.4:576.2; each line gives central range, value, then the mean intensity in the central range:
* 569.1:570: 0.03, 7.46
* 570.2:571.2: 0.03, 7.49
